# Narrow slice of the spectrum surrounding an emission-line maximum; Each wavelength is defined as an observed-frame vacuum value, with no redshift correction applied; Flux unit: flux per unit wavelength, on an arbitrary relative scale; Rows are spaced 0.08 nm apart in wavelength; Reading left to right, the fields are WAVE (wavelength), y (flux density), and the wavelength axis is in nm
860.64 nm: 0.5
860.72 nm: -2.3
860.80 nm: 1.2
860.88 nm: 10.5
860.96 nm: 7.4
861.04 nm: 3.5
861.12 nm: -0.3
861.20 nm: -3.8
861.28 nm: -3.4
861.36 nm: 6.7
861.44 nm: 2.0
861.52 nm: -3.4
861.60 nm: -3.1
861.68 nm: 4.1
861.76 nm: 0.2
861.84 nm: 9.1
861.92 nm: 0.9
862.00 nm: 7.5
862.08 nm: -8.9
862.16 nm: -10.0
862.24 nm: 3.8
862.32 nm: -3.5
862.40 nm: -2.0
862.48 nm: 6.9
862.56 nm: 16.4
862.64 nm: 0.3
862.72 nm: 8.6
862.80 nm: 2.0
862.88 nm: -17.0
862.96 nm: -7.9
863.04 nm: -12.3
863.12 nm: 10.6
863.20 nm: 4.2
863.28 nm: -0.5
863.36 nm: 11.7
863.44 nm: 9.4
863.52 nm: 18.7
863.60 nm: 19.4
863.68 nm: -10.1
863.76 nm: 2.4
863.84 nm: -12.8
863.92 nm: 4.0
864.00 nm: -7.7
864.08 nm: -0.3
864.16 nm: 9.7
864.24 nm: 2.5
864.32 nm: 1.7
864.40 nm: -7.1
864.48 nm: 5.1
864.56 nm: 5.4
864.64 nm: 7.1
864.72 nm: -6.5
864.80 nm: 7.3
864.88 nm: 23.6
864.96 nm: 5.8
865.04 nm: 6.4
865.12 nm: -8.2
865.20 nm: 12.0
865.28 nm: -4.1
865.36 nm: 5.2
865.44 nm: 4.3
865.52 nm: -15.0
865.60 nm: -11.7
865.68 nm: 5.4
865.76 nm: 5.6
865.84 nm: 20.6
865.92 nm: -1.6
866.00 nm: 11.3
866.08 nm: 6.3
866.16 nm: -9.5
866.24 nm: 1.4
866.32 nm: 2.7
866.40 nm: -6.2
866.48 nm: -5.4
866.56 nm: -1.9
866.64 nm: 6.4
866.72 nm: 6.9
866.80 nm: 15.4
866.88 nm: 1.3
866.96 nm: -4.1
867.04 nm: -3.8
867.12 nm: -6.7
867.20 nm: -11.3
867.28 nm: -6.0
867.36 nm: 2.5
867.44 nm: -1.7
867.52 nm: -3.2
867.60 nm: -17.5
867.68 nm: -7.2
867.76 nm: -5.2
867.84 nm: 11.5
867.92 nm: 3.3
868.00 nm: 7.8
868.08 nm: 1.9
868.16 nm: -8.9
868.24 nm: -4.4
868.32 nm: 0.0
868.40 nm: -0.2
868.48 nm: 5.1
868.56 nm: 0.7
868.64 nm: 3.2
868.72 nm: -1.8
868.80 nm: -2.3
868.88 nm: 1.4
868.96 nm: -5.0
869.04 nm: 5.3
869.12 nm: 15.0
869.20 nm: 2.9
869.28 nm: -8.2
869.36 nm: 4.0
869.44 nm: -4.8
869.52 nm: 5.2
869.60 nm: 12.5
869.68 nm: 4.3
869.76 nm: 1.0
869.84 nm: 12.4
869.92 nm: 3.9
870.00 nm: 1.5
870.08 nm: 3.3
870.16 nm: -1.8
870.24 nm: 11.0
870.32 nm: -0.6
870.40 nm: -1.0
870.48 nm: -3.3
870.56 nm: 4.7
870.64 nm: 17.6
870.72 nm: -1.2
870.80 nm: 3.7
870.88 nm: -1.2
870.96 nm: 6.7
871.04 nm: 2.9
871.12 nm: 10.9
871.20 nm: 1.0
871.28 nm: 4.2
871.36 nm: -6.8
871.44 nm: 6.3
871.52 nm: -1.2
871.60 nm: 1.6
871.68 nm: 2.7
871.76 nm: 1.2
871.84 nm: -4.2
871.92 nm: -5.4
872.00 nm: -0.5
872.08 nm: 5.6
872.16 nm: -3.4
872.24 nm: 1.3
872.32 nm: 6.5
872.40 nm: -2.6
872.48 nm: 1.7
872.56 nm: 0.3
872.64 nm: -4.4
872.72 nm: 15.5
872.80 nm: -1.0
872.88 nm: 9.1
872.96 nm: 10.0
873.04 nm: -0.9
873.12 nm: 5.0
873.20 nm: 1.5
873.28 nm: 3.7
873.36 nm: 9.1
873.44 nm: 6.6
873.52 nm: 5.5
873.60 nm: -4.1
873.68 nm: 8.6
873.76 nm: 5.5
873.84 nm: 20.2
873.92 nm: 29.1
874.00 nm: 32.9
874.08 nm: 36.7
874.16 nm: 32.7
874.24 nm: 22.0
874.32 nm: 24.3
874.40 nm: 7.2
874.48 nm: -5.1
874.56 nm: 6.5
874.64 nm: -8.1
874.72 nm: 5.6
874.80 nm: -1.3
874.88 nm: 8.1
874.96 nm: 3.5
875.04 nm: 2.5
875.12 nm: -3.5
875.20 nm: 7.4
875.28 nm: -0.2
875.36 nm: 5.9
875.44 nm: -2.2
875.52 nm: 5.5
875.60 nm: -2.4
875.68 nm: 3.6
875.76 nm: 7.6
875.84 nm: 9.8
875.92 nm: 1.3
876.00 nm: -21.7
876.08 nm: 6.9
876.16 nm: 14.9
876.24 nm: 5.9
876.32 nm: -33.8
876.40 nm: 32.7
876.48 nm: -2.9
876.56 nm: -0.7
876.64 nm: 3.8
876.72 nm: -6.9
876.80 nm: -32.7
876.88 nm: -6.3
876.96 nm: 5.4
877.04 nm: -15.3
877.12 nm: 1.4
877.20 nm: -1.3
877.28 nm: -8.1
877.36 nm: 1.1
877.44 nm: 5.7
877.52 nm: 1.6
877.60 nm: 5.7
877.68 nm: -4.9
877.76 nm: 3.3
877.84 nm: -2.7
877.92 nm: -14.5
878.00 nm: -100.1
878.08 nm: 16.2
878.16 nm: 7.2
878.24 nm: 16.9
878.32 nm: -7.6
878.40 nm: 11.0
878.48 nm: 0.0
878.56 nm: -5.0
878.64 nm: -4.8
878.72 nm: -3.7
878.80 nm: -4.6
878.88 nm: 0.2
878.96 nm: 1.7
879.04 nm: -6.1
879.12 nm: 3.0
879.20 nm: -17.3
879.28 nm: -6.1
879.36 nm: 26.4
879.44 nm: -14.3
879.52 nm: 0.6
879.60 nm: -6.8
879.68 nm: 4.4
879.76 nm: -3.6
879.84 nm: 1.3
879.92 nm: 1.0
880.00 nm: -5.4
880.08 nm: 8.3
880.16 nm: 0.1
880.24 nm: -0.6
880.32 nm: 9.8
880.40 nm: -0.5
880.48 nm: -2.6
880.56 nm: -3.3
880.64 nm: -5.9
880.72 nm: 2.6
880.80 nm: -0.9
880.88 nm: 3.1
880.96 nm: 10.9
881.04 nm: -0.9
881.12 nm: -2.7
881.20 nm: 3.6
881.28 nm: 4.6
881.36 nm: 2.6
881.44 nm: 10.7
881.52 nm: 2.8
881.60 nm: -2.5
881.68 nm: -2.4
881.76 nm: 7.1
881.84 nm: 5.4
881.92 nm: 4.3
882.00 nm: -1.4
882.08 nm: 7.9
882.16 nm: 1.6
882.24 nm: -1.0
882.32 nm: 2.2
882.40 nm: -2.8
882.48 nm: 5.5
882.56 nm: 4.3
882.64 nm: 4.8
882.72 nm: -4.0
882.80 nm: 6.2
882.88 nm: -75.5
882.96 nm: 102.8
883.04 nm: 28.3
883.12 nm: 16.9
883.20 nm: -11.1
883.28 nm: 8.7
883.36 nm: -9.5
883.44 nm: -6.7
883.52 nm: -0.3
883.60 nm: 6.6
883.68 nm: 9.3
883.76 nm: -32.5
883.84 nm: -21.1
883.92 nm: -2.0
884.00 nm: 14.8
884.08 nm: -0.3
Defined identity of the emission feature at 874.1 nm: H-beta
